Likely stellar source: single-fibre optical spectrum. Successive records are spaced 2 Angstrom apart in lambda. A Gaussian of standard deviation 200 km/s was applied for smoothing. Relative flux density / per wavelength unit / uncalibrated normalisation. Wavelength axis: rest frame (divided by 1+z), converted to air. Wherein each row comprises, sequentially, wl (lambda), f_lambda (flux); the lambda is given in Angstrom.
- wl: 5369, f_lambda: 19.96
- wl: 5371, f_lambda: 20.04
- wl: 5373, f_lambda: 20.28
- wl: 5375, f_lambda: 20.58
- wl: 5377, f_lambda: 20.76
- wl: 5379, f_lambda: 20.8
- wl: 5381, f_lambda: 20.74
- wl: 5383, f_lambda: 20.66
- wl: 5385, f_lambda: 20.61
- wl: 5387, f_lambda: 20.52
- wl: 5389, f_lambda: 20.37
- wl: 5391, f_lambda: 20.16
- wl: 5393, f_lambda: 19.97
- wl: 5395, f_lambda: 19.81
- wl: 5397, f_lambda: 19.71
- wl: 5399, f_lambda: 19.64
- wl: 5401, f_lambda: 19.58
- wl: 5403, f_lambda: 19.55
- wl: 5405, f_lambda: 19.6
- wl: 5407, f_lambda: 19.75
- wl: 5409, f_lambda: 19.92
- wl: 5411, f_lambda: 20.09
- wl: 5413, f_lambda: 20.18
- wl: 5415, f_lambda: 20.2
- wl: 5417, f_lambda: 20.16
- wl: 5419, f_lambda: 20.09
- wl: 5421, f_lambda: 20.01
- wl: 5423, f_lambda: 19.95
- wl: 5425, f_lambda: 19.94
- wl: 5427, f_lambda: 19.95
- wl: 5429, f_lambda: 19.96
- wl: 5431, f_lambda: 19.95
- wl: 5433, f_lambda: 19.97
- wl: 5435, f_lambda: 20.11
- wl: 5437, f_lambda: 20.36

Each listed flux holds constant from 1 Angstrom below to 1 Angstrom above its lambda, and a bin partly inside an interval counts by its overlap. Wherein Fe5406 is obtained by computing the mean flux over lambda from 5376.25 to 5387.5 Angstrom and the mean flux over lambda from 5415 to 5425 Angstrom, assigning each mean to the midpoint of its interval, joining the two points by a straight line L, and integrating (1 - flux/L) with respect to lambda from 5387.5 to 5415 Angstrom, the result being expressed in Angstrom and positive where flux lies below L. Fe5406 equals 0.6 Angstrom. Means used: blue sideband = 20.7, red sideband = 20.1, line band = 19.9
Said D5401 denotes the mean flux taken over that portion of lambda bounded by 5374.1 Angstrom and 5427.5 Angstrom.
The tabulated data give 20.1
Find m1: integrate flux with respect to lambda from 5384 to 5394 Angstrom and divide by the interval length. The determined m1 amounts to 20.3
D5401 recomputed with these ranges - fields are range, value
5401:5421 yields 19.9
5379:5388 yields 20.7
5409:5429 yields 20.1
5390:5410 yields 19.8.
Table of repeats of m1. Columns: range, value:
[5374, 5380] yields 20.7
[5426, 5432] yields 20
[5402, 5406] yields 19.6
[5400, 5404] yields 19.6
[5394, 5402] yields 19.7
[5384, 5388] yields 20.6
